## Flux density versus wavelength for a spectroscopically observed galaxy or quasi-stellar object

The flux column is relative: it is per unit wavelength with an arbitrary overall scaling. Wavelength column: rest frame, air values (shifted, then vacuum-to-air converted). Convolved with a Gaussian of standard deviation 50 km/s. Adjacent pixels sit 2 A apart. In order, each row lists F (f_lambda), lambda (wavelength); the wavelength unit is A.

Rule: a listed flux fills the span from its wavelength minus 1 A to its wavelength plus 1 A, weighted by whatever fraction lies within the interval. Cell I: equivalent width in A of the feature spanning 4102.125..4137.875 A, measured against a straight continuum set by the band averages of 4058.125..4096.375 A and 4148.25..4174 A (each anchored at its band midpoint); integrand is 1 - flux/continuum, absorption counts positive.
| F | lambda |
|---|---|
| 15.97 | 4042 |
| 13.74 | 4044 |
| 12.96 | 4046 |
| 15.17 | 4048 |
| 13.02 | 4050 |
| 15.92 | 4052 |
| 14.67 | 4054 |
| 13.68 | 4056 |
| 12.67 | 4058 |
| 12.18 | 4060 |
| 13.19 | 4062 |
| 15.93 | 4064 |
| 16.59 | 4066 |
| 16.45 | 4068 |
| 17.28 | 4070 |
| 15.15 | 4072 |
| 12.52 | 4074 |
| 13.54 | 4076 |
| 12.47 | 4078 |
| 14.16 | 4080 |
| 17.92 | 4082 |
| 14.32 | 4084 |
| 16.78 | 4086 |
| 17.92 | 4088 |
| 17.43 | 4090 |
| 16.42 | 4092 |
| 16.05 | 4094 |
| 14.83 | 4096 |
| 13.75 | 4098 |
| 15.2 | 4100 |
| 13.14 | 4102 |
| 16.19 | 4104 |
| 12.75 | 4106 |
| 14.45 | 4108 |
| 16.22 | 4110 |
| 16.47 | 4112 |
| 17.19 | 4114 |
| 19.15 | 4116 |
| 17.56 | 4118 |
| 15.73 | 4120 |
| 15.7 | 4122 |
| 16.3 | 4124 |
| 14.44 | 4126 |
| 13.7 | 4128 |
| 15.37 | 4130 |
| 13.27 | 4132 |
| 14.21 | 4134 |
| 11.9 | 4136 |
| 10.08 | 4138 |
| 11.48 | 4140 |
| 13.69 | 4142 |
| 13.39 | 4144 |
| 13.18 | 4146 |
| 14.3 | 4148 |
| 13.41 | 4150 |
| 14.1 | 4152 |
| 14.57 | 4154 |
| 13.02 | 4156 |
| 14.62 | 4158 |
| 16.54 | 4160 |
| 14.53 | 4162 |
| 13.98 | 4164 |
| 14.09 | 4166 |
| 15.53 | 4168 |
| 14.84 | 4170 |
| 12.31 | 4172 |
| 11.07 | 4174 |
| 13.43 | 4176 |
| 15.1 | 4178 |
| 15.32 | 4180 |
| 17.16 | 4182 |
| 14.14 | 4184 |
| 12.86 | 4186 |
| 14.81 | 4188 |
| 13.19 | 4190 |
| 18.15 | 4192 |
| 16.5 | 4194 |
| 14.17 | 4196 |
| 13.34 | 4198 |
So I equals -1.0 A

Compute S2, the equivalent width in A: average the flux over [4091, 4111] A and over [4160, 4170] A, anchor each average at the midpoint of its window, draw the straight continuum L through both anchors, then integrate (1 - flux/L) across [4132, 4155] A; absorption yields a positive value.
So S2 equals 2.6 A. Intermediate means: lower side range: 14.9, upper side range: 14.8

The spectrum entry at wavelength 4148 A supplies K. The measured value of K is 14.3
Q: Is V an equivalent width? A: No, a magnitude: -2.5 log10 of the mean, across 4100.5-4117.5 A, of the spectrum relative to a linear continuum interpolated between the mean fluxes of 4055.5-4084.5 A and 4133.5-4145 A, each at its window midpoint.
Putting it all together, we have -0.18 mag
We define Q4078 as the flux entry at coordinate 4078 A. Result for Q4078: 12.47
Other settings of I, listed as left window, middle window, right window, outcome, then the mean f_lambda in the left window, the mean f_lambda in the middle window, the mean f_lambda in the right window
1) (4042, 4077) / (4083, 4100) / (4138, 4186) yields -1.9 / 14.4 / 15.9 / 14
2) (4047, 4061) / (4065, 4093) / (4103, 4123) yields -1.5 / 13.9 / 15.6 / 16.1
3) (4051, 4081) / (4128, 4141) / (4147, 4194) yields 1.5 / 14.4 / 12.8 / 14.4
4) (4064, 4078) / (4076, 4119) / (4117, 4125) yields 0.2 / 15.1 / 15.7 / 16.3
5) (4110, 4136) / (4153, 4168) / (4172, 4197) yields 0.4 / 15.6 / 14.5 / 14.6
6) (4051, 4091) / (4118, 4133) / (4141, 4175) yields -0.8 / 15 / 15.1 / 14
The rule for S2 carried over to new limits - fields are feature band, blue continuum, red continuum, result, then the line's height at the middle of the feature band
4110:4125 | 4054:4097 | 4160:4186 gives -2.1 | 14.8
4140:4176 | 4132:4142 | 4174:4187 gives -1.7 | 13.3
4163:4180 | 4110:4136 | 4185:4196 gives 1.5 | 15.2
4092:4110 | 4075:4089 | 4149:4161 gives 0.4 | 15.1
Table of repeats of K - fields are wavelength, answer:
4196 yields 14.17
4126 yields 14.44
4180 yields 15.32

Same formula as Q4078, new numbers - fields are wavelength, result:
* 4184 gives 14.14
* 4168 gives 15.53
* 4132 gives 13.27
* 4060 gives 12.18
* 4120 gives 15.73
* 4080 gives 14.16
